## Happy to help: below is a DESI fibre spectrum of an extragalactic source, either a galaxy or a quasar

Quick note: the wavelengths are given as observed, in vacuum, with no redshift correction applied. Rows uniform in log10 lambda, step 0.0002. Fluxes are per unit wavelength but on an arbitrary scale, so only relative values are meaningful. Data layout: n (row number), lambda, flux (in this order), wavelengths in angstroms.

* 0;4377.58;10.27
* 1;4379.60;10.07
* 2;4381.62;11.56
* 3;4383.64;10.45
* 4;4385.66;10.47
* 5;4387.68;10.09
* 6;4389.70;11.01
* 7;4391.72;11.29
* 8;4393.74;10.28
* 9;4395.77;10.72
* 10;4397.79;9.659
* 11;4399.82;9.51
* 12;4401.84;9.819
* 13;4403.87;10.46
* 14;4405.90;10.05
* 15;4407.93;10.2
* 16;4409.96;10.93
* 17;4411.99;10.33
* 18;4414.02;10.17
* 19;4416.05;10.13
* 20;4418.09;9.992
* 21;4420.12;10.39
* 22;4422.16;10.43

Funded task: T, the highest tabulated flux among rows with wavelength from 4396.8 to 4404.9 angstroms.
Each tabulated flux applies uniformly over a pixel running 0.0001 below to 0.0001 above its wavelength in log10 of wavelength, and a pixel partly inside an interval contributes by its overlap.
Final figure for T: 10.46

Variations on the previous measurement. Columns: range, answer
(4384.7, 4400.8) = 11.29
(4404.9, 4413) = 10.93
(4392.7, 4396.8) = 10.72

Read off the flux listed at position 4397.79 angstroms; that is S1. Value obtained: 9.659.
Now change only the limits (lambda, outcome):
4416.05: 10.13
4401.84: 9.819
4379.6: 10.07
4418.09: 9.992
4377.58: 10.27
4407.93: 10.2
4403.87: 10.46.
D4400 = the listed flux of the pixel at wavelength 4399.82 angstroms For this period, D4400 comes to 9.51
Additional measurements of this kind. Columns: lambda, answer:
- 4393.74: 10.28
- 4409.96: 10.93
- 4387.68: 10.09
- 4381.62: 11.56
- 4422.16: 10.43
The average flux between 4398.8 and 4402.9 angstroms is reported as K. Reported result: 9.67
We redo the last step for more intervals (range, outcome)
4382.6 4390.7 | 10.5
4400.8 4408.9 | 10.1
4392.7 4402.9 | 10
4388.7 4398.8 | 10.6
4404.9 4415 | 10.3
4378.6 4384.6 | 10.7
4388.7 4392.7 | 11.2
